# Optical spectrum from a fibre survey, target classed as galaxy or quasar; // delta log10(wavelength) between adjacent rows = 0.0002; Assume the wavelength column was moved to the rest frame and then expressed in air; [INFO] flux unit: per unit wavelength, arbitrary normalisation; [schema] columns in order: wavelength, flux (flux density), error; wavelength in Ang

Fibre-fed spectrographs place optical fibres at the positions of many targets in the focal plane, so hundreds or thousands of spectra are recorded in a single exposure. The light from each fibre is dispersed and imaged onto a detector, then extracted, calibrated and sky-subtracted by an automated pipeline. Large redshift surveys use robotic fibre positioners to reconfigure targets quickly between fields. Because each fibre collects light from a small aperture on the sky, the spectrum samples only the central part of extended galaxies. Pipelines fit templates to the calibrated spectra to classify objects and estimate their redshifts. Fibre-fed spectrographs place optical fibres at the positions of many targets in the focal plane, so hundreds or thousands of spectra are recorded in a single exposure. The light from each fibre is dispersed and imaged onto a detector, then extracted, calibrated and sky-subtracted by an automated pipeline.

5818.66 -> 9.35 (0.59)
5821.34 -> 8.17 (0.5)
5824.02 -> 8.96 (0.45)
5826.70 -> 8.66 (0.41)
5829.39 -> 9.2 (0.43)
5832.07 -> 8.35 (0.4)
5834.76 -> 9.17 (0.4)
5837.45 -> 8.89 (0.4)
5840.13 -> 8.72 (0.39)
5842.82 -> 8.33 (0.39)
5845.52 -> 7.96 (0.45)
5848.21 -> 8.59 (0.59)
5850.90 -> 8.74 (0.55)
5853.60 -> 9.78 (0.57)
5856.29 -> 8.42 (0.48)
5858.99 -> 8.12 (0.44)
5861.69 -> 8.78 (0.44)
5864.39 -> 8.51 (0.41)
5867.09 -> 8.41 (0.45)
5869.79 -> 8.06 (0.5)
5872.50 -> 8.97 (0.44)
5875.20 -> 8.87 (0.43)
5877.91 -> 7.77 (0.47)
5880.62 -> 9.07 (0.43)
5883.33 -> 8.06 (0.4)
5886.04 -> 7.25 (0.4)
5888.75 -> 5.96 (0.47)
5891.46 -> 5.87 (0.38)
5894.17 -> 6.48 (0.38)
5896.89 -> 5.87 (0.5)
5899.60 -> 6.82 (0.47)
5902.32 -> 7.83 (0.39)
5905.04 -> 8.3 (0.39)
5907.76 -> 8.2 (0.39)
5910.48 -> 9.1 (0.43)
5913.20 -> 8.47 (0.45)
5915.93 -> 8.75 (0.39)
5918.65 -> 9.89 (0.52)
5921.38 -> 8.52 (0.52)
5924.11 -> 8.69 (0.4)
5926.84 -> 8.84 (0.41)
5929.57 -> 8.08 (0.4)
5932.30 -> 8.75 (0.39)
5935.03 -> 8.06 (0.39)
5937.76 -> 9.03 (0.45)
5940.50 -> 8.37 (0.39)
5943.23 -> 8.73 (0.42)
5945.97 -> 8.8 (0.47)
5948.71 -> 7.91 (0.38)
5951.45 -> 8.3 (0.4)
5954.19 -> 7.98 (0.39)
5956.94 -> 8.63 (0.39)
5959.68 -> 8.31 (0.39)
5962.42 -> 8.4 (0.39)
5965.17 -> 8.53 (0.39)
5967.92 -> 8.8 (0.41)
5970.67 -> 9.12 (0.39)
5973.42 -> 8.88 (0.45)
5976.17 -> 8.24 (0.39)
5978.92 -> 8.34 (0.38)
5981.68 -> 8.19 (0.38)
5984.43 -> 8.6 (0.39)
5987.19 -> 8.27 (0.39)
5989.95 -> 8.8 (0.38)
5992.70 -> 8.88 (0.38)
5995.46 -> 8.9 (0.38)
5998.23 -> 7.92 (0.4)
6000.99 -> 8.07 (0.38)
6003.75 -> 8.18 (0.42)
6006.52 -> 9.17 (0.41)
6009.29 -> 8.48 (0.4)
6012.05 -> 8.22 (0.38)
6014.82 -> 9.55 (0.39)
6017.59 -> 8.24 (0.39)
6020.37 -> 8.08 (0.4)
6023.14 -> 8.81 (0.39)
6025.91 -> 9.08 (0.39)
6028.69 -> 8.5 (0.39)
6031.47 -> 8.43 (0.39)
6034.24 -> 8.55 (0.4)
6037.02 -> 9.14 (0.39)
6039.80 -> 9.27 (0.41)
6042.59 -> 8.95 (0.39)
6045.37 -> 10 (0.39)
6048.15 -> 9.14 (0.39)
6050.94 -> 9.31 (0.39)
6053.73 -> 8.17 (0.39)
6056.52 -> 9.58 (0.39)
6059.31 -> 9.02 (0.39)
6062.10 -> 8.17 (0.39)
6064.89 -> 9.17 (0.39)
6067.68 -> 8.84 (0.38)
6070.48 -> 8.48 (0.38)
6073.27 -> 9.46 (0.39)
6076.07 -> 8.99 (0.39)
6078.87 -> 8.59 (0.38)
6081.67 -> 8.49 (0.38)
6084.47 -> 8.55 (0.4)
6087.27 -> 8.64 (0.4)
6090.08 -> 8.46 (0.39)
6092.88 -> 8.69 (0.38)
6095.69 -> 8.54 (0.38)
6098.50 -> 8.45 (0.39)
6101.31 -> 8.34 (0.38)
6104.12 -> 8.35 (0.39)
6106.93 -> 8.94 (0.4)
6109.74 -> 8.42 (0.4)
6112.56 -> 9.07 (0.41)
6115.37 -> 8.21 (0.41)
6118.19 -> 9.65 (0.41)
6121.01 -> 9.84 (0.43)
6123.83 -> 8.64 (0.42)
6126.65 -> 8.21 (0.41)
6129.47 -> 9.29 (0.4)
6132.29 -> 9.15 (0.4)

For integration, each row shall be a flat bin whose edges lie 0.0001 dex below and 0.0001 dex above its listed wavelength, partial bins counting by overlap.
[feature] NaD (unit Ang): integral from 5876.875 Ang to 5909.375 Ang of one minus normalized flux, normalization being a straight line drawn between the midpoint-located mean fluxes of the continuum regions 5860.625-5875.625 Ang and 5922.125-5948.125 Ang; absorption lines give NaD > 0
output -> 4.8 Ang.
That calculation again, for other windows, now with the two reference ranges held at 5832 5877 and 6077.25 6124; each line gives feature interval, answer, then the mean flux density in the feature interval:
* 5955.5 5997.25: 0.38 Ang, 8.58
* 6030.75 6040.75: -0.20 Ang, 8.86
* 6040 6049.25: -0.72 Ang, 9.36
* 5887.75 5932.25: 3.84 Ang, 7.9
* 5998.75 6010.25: 0.32 Ang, 8.43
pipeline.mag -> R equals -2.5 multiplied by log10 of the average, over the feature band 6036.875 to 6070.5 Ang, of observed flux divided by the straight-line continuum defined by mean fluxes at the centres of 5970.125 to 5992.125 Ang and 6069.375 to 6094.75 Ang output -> -0.05 mag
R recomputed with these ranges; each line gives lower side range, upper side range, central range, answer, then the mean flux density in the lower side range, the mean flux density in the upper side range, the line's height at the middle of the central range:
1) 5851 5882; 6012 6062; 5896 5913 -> 0.117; 8.62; 8.89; 8.68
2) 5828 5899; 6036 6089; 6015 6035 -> 0.025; 8.15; 8.94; 8.79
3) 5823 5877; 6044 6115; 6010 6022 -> 0.028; 8.66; 8.79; 8.75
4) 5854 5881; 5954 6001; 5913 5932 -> -0.030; 8.52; 8.52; 8.52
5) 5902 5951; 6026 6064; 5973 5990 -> 0.041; 8.58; 8.95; 8.75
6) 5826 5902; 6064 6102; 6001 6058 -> -0.034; 8.12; 8.69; 8.55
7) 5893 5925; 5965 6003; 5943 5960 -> -0.003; 8.08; 8.53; 8.34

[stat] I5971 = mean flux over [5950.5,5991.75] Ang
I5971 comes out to 8.5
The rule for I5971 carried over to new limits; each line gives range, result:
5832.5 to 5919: 8.17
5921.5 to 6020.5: 8.51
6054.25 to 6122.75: 8.78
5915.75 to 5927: 8.97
